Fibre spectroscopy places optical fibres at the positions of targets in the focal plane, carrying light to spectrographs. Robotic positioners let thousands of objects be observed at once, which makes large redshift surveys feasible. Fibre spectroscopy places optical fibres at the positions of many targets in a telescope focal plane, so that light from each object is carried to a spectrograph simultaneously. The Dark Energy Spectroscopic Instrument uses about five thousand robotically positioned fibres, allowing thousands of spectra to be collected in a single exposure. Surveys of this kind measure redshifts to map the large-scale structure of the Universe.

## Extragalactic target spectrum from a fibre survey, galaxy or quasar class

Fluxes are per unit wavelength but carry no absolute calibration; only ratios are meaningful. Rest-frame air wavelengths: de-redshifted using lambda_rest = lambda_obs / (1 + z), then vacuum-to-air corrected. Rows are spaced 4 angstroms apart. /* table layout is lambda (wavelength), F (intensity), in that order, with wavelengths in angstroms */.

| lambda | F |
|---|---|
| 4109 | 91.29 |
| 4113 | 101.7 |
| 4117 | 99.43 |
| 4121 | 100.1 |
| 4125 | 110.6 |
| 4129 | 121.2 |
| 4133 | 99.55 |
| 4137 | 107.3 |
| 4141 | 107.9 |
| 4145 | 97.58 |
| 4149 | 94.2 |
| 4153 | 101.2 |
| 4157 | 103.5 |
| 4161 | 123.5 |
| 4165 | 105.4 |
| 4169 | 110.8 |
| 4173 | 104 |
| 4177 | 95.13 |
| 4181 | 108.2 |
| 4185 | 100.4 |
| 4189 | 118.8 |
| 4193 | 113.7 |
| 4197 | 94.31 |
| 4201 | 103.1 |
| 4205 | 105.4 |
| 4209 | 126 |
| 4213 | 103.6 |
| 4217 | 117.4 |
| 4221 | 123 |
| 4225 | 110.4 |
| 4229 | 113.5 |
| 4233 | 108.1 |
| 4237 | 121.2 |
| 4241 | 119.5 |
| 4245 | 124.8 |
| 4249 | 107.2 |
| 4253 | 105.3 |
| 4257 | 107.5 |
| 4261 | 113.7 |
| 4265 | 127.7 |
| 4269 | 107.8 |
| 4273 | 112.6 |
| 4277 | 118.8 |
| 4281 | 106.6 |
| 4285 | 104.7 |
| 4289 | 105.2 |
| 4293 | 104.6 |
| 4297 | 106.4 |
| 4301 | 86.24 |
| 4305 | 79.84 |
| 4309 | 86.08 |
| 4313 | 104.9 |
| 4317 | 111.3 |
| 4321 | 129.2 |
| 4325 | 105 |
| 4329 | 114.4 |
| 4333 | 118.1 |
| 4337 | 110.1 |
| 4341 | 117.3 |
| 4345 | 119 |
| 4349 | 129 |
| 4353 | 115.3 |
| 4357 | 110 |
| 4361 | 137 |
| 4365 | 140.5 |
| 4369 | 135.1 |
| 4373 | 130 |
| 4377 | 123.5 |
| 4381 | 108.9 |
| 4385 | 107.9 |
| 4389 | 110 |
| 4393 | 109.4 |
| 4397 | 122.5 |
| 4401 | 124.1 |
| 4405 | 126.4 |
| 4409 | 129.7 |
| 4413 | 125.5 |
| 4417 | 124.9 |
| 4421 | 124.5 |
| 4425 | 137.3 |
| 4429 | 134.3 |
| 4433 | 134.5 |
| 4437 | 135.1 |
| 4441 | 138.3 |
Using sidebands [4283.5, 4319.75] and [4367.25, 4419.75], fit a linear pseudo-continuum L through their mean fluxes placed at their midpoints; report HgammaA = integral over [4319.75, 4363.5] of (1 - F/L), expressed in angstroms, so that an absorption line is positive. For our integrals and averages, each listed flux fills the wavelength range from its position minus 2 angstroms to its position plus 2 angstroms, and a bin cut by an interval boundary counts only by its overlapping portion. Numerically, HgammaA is -3.9 angstroms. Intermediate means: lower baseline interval 99.4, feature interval 119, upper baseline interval 121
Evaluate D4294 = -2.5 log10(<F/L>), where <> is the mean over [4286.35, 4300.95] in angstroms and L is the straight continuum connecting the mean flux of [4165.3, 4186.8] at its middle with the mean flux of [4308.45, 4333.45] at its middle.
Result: 0.07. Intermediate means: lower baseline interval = 104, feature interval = 103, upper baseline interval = 111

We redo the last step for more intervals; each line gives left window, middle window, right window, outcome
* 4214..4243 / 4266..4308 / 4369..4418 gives 0.138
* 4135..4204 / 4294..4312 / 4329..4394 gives 0.255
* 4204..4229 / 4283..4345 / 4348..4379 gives 0.164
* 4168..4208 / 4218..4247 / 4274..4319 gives -0.129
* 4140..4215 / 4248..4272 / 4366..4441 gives 0.013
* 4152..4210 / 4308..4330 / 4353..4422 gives 0.080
